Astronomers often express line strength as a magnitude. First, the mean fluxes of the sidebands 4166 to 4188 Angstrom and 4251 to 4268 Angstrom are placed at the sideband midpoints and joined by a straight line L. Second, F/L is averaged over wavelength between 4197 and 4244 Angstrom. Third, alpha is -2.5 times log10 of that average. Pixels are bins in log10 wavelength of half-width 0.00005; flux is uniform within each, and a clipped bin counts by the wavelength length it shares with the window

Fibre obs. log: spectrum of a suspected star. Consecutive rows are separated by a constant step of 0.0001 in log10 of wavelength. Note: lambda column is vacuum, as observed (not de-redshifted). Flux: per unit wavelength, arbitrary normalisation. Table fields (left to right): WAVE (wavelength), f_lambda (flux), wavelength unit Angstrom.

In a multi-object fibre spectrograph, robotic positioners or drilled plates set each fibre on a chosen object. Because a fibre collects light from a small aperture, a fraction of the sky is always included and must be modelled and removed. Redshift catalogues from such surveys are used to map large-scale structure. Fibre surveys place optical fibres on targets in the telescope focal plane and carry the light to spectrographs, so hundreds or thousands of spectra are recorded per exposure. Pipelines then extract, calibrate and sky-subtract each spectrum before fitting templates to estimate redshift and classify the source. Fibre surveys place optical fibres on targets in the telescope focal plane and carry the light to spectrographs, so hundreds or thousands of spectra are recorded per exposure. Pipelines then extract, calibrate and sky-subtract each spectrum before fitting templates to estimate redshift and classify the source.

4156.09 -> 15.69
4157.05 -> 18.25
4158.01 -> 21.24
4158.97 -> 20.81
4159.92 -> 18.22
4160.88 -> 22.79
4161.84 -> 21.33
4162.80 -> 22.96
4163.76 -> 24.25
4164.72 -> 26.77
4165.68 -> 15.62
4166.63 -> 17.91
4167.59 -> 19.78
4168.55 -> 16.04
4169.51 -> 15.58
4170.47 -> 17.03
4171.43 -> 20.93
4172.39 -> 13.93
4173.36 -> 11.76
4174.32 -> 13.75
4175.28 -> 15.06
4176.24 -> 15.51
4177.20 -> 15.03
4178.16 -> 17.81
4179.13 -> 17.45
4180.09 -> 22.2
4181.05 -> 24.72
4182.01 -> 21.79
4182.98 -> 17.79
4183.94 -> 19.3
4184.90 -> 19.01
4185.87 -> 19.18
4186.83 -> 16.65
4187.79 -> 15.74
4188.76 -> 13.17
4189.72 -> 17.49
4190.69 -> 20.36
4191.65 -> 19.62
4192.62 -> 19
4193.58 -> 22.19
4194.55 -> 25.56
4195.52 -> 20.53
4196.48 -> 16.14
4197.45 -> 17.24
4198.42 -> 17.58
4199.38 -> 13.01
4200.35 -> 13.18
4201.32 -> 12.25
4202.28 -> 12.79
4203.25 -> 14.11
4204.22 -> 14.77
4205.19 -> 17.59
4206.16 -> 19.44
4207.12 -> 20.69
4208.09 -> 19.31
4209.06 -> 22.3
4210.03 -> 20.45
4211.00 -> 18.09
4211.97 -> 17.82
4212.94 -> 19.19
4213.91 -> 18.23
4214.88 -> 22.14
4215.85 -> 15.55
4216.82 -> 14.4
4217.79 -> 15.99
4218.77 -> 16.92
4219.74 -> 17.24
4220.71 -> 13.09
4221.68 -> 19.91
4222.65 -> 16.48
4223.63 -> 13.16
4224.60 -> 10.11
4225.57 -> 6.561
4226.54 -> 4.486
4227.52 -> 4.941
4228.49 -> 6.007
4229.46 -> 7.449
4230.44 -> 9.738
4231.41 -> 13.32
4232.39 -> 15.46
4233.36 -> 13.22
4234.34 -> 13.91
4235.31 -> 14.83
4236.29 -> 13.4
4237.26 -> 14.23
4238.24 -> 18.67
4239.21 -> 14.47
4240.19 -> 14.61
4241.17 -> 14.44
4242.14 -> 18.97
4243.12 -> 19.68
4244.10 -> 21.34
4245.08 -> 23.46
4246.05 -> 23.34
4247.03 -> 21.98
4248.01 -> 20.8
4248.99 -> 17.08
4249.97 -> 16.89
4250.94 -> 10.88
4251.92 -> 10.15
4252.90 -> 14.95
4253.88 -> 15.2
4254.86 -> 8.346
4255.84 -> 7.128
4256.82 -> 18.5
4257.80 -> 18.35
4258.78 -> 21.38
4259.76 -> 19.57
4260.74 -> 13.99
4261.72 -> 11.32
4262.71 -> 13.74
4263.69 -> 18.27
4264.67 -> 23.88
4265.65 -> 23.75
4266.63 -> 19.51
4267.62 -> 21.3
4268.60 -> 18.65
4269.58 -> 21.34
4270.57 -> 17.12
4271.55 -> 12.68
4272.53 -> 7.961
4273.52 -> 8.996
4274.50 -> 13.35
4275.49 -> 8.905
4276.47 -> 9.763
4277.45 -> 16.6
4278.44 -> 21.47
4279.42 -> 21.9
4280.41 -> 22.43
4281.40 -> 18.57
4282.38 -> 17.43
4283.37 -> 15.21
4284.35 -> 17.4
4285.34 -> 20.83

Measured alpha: 0.12 mag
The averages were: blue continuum 17.6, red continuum 16.3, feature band 15.1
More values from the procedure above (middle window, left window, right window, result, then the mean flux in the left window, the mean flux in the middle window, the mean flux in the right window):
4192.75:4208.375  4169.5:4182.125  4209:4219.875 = 0.03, 17.3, 17.3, 18.1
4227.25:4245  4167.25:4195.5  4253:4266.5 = 0.19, 18.1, 14.1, 16.5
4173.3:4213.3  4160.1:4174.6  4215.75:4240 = -0.11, 18.7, 17.8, 12.9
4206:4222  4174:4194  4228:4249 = -0.08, 18.3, 18.2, 15.9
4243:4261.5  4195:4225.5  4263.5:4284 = 0.00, 16.6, 16.9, 17.1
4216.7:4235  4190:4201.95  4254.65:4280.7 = 0.38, 18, 12.2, 16.3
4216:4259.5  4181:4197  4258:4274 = 0.21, 19.2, 14.7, 17.1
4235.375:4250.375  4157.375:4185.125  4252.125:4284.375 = -0.07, 18.8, 18.1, 16.3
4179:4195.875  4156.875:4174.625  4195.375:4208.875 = -0.13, 18.9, 19.6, 16.4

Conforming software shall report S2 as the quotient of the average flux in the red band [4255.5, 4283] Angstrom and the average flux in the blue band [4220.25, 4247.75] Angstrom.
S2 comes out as 1.16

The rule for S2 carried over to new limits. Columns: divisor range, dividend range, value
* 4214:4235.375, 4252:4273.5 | 1.25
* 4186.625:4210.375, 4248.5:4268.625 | 0.92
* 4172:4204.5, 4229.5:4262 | 0.92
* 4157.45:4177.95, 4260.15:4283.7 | 0.90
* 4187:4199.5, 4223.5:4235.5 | 0.55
